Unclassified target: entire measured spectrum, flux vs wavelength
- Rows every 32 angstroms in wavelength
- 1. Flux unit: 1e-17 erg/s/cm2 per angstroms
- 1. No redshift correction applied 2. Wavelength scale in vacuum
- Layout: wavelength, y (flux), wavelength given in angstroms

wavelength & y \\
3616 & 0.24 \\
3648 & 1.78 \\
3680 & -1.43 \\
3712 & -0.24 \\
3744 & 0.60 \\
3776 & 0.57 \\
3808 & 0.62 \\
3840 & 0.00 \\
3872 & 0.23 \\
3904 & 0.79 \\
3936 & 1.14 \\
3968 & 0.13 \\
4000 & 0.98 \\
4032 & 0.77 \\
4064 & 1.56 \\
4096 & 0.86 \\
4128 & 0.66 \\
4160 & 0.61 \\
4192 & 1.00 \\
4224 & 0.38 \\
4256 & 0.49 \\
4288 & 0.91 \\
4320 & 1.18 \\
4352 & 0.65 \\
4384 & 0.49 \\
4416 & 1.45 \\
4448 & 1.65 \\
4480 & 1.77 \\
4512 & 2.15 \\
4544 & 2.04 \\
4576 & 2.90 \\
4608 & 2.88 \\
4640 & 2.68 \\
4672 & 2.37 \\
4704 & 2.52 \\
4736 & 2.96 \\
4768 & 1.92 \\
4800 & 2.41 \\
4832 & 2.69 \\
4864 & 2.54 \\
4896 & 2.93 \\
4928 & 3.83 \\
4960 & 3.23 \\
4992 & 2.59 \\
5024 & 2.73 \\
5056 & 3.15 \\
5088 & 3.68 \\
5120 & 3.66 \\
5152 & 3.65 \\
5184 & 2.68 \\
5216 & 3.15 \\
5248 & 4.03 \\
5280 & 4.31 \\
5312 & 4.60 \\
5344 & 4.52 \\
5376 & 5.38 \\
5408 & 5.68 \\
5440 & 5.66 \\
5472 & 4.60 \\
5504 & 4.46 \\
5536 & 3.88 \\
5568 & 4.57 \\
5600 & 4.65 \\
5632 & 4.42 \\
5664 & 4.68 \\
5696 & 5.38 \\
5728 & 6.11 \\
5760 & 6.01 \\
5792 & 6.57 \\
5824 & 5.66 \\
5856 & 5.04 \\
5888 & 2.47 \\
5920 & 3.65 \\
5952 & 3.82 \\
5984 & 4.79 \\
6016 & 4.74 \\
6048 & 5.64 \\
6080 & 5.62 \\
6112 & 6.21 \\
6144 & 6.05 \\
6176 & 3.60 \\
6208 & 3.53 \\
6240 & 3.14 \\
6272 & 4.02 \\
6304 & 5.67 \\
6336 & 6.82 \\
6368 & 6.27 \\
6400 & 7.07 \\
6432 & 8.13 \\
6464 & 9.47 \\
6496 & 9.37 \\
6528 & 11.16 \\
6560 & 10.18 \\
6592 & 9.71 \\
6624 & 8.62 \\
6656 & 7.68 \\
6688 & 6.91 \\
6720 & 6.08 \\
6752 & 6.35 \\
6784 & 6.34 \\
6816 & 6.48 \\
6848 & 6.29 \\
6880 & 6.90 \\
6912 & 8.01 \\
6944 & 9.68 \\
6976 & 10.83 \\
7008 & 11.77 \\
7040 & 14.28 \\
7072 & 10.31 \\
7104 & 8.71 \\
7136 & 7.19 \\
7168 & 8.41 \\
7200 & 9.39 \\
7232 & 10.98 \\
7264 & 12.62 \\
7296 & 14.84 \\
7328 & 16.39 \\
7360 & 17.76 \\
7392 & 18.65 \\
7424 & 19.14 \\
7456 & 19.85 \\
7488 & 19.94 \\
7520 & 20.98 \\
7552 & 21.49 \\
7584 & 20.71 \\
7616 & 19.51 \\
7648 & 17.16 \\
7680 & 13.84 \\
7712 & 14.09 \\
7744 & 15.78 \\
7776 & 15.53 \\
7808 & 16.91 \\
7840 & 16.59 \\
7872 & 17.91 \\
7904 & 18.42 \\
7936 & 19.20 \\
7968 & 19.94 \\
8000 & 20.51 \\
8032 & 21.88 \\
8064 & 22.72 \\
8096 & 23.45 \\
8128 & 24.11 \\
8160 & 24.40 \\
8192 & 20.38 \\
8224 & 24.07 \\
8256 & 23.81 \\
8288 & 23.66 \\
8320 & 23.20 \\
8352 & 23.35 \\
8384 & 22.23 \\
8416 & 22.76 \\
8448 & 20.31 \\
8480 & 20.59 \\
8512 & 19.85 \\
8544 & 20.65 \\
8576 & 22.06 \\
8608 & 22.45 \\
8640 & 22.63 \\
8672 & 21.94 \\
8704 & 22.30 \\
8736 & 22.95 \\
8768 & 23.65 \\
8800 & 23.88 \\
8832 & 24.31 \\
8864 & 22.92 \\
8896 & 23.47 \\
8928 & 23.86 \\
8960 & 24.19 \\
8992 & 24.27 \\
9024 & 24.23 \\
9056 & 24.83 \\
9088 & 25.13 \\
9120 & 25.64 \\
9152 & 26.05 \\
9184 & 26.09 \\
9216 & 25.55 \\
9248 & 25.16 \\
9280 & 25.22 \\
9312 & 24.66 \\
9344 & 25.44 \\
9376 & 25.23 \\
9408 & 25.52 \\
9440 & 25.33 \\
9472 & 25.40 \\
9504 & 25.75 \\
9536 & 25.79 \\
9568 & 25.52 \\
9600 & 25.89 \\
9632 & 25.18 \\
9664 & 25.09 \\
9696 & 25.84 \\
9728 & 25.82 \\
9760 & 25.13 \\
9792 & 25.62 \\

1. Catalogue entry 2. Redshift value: 0.00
